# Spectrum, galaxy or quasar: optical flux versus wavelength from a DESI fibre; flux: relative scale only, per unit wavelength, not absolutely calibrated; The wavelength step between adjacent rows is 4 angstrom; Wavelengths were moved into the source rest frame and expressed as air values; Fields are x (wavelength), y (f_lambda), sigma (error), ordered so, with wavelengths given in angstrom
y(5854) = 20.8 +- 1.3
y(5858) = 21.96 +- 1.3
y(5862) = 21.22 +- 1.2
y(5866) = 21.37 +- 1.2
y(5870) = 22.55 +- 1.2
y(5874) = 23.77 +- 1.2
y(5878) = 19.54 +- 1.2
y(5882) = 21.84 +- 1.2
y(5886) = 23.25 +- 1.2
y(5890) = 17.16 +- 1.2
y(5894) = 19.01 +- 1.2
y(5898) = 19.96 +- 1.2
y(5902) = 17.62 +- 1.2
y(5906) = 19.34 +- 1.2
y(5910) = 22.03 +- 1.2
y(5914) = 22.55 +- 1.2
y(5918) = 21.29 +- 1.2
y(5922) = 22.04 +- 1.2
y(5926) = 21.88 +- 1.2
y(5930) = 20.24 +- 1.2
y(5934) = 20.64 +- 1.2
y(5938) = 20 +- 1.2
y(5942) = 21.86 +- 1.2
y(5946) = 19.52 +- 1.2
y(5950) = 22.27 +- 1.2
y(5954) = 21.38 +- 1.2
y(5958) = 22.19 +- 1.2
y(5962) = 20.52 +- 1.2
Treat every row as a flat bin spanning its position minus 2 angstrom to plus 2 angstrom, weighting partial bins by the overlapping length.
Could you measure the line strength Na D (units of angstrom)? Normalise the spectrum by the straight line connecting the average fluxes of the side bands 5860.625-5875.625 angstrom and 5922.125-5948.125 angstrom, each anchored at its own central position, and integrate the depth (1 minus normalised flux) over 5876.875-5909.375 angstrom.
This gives 2.82 angstrom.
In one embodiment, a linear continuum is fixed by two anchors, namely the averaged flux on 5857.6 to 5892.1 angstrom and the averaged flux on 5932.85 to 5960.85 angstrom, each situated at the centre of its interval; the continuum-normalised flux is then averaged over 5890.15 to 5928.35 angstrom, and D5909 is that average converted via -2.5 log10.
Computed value 0.04 mag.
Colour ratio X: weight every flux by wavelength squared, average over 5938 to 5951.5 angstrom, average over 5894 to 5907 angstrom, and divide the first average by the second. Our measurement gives 1.1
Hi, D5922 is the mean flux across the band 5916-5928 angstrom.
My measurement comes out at 21.7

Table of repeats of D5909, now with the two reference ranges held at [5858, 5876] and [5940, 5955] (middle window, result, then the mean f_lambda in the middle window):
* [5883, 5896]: 0.10 mag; 20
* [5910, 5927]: -0.02 mag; 22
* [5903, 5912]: 0.07 mag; 20.3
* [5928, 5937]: 0.05 mag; 20.4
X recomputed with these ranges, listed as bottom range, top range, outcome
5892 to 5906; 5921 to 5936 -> 1.13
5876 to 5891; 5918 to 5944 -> 1.04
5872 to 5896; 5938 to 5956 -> 1.04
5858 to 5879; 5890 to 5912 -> 0.90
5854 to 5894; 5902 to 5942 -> 1.00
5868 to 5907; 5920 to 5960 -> 1.06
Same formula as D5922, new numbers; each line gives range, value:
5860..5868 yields 21.3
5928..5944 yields 20.7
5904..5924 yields 21.4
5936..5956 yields 21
